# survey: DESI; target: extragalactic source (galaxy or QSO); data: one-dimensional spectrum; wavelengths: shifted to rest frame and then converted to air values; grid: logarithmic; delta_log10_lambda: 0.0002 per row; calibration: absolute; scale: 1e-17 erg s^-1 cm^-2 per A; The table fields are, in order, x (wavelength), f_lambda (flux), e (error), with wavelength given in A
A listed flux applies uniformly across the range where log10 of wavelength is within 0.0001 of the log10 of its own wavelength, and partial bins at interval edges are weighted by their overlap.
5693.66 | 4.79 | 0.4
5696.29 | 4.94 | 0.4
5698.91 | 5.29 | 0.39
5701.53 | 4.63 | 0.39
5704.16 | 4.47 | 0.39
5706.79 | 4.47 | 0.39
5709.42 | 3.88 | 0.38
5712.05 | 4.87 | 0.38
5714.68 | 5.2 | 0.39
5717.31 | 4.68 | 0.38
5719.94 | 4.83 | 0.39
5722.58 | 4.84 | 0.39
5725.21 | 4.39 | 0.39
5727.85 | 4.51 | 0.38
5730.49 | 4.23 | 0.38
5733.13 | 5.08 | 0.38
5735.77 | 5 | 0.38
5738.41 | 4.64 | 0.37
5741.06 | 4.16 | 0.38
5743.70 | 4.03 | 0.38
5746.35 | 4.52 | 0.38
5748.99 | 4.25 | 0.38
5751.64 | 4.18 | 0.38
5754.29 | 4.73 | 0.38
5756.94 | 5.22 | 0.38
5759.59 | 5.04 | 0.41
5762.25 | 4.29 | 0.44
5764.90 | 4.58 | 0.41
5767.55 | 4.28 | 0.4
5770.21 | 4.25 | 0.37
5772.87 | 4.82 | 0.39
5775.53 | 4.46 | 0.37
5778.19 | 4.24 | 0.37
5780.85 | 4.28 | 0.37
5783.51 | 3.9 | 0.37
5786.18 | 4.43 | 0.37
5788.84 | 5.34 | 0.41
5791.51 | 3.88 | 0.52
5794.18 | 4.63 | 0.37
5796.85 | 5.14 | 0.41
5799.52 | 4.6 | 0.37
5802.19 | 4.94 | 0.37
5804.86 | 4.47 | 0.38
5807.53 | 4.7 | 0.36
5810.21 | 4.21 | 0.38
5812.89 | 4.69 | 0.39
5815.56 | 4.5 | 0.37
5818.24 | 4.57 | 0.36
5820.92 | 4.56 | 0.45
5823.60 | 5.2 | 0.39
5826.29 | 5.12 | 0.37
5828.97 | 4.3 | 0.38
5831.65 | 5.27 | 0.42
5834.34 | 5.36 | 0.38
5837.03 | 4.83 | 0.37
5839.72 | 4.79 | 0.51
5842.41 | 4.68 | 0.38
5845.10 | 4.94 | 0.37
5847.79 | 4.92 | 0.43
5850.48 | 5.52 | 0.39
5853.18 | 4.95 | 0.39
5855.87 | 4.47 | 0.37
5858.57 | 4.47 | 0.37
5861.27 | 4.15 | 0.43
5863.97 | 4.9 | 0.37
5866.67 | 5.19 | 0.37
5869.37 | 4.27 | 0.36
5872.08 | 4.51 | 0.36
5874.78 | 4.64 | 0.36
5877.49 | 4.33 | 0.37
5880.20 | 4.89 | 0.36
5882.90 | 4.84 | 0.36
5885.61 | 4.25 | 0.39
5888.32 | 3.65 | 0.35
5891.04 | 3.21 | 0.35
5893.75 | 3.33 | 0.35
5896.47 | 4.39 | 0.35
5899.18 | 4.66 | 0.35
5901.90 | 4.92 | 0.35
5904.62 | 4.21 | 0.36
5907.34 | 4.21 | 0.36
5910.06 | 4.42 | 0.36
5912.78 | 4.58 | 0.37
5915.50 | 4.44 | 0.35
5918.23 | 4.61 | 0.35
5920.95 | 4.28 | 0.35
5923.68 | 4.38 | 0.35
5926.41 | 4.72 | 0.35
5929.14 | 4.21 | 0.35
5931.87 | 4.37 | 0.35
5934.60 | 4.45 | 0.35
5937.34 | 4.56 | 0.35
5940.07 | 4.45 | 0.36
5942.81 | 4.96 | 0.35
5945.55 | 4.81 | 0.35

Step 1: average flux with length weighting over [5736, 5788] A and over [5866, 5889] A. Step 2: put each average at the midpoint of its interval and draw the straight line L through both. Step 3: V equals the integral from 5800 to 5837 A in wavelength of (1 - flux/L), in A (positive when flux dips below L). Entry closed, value -2.27 A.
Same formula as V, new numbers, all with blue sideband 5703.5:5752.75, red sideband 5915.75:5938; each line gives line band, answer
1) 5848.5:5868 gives -1.5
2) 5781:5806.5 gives -0.4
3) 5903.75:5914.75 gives 0.2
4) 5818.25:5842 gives -2.2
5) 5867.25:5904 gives 1.2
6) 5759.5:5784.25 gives 0.7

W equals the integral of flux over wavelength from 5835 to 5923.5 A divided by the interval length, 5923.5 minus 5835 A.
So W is 4.52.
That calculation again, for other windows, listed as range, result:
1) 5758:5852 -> 4.68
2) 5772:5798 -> 4.5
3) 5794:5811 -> 4.69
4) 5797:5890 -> 4.7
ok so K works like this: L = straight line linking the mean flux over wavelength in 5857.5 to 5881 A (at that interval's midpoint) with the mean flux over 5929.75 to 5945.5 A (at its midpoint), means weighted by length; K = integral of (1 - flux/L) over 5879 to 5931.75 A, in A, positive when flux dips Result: 2.9 A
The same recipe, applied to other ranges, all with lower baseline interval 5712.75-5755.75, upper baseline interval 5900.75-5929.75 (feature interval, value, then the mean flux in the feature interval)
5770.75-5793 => 0.7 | 4.41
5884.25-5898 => 2.1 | 3.78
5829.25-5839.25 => -1.1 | 5.03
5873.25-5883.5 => -0.4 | 4.66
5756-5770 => -0.2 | 4.63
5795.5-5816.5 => -0.6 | 4.66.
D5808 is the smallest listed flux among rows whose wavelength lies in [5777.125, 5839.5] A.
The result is 3.88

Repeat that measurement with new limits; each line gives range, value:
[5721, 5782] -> 4.03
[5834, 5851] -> 4.68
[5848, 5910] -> 3.21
